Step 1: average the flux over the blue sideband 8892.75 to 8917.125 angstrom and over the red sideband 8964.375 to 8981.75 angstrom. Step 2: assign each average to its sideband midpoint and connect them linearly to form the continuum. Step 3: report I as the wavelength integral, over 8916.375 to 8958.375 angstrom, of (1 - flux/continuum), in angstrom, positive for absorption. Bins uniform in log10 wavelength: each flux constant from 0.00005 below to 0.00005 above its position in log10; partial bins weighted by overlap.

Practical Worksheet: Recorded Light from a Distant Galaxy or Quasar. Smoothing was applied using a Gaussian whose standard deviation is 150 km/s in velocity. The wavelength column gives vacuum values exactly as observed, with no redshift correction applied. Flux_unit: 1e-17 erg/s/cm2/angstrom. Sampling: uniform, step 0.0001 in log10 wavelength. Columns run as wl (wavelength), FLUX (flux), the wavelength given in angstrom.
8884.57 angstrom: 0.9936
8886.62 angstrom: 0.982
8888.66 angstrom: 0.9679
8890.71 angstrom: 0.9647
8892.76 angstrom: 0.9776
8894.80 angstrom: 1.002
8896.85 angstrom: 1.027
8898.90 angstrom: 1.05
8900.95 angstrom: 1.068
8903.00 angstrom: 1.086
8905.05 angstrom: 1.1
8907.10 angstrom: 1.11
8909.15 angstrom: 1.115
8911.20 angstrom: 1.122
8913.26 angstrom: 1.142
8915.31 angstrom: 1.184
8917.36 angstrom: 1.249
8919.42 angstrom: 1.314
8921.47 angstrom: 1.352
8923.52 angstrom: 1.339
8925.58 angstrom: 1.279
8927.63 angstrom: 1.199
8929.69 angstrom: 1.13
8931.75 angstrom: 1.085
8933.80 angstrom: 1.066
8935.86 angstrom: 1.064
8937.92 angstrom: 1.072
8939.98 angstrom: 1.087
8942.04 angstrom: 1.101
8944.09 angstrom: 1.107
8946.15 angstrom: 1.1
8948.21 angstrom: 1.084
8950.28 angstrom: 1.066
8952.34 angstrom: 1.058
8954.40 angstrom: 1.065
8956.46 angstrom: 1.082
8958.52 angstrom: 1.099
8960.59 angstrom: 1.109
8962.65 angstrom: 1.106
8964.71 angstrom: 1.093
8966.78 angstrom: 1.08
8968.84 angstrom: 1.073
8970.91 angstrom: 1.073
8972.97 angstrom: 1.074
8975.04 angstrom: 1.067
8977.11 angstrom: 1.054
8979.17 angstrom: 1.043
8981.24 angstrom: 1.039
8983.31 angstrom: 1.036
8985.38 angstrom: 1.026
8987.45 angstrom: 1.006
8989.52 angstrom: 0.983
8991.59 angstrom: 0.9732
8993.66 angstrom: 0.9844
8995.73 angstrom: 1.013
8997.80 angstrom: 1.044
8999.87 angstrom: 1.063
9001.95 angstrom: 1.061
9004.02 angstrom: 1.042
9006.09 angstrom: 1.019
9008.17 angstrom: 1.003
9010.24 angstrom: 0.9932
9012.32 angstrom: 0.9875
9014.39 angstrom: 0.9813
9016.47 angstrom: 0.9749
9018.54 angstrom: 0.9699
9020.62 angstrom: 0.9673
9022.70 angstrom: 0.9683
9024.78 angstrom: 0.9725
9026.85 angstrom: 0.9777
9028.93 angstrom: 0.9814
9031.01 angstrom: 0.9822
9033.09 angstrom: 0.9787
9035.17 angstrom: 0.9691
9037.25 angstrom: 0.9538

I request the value -2.5 angstrom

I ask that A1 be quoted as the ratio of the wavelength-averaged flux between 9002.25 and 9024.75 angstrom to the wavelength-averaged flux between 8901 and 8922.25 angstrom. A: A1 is 0.8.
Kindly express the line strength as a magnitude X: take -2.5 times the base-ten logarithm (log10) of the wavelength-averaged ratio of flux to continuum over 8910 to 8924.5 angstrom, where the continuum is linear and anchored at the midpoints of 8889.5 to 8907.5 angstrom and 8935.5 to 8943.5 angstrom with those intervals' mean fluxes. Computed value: -0.17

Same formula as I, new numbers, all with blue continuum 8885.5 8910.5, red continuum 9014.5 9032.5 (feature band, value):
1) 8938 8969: -2.36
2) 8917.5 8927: -2.62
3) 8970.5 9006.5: -1.46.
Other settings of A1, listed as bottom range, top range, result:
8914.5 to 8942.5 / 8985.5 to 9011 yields 0.86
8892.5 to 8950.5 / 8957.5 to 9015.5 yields 0.92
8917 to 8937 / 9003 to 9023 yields 0.82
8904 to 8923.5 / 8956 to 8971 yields 0.91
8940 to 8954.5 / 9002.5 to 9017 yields 0.92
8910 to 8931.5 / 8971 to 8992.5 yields 0.84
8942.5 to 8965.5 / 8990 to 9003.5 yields 0.94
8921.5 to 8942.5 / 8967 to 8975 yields 0.93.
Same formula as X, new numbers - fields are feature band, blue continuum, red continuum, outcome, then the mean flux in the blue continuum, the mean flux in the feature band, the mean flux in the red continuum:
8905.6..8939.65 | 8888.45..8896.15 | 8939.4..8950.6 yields -0.13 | 0.981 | 1.17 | 1.09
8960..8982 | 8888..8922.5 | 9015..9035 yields -0.04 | 1.11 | 1.07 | 0.975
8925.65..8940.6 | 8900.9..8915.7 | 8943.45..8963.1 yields -0.01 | 1.12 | 1.11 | 1.09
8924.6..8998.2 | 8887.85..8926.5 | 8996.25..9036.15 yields -0.01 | 1.13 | 1.07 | 0.997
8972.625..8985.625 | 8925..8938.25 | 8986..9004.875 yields 0.00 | 1.13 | 1.05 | 1.02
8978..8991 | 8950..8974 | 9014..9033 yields 0.02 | 1.08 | 1.02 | 0.975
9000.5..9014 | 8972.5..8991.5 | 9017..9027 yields -0.03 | 1.03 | 1.02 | 0.971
